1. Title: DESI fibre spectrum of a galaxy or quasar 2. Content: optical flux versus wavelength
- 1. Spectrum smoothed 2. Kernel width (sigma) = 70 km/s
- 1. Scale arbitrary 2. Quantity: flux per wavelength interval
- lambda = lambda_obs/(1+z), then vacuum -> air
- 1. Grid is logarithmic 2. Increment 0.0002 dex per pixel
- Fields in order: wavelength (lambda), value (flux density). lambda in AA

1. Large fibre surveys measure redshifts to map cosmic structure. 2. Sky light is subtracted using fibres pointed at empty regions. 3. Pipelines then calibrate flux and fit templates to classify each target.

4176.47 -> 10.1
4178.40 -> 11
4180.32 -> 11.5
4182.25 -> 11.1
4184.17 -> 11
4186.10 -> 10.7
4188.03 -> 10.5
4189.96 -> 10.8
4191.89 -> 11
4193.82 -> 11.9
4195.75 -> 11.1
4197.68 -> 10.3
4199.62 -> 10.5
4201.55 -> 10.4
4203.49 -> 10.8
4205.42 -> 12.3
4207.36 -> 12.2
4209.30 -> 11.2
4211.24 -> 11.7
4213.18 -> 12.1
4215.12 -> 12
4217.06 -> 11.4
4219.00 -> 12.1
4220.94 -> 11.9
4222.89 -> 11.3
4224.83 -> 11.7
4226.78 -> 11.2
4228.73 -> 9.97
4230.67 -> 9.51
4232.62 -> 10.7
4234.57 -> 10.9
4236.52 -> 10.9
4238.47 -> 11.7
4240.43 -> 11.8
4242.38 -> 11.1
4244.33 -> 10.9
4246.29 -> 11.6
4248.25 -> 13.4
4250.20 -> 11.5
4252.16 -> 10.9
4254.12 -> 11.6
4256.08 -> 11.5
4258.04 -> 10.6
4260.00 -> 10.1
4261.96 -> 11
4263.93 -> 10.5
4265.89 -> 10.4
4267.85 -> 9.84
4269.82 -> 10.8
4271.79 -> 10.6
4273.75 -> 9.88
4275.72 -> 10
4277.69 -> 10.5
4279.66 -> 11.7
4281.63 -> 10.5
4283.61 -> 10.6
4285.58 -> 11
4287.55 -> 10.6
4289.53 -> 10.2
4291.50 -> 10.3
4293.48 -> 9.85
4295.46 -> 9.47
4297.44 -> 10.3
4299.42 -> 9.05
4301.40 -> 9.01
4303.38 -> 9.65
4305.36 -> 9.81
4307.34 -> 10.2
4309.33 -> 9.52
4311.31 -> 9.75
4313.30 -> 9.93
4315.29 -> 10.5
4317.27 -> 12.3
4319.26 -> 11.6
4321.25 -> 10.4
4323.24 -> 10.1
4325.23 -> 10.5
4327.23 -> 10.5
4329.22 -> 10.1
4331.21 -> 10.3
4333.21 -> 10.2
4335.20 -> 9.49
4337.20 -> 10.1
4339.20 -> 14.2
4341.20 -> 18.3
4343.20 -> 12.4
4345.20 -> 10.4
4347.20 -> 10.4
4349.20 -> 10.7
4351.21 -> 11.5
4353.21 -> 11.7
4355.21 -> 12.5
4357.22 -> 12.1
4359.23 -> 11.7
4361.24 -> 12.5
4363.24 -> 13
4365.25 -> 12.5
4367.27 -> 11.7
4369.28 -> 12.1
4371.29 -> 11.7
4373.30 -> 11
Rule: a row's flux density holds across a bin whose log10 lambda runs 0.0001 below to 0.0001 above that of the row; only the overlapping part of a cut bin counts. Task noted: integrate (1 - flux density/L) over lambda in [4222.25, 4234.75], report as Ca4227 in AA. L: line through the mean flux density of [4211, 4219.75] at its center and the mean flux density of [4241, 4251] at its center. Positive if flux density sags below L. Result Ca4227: 1.1 AA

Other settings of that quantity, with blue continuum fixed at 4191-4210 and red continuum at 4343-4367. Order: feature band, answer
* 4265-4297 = 3.0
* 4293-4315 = 3.5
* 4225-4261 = 0.7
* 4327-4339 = 1.4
